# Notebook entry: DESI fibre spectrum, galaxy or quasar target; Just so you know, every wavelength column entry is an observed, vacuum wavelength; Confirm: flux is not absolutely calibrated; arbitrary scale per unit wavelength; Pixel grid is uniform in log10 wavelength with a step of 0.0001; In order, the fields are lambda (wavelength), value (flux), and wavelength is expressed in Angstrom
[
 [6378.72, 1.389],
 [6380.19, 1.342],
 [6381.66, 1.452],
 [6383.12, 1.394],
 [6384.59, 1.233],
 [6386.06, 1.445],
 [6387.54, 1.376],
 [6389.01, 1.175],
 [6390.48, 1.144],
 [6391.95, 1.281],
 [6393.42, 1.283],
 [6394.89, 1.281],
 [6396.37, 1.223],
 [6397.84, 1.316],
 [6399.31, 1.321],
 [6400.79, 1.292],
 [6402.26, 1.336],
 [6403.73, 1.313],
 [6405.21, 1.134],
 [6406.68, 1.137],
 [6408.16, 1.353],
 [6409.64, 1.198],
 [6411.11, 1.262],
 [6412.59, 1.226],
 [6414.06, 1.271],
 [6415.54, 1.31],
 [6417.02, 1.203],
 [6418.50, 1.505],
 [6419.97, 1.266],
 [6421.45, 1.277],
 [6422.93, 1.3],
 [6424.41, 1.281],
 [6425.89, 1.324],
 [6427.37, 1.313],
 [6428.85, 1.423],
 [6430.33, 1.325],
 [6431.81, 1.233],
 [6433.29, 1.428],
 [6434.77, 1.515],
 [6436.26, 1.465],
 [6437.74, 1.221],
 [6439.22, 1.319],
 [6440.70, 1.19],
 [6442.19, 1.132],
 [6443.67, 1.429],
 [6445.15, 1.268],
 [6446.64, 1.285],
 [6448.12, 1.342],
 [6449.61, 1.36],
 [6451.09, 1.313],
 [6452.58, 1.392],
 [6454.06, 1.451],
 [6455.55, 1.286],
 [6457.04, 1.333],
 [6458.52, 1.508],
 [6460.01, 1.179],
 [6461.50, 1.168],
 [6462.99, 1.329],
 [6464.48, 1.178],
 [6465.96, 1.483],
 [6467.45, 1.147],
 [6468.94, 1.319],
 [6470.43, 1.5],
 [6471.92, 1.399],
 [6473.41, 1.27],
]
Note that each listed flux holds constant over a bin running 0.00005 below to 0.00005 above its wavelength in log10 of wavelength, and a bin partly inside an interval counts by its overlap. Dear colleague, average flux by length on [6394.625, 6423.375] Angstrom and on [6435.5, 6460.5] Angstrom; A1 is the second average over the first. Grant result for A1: 1.04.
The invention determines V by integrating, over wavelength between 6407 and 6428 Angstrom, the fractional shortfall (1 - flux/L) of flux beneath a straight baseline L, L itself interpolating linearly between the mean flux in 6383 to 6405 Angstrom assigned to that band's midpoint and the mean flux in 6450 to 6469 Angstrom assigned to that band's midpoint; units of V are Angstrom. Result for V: 0.1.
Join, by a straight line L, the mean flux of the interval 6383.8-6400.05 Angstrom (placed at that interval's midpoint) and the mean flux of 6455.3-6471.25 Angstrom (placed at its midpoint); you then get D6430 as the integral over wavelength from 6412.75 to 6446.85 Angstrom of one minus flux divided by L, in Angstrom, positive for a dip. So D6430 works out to -0.48 Angstrom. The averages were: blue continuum 1.28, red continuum 1.31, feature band 1.32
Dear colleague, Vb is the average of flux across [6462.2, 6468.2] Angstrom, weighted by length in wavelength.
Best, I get 1.28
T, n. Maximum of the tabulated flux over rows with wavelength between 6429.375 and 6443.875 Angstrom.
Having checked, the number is 1.515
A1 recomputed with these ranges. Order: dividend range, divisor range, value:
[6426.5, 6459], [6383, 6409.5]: 1.05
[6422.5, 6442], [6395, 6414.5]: 1.05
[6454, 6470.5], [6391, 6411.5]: 1.04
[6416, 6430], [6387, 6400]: 1.04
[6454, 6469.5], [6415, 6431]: 0.98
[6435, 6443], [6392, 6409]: 1.01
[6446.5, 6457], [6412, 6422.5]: 1.04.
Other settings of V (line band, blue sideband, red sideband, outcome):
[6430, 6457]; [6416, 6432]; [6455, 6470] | -0.5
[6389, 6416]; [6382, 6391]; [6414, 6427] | 1.0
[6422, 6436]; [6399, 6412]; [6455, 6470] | -0.9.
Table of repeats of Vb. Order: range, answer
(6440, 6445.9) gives 1.25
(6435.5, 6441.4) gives 1.3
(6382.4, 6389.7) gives 1.32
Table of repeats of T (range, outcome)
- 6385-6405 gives 1.445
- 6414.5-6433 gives 1.505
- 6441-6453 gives 1.429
